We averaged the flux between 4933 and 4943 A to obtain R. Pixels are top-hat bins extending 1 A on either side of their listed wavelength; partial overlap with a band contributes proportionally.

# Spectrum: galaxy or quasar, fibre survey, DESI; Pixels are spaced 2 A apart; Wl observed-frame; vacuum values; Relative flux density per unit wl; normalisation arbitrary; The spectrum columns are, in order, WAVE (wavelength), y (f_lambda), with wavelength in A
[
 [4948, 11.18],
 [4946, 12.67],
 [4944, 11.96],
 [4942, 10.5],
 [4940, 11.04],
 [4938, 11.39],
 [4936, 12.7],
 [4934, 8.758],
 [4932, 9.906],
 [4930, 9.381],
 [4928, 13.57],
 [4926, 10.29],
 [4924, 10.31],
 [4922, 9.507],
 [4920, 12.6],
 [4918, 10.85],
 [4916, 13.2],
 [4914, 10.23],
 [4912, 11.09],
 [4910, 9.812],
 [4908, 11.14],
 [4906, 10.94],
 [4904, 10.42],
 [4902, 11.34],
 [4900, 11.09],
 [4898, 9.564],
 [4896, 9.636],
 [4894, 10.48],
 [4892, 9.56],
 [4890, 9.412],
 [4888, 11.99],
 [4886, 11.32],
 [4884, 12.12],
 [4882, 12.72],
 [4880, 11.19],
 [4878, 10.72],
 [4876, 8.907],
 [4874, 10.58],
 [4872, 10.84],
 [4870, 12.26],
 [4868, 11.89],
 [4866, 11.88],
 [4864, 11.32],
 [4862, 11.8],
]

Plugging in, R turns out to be 10.9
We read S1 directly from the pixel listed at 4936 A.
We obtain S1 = 12.7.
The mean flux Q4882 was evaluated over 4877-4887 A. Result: 11.6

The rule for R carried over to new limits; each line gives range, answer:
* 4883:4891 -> 11.2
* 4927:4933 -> 11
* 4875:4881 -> 10.3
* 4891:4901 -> 10.1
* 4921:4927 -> 10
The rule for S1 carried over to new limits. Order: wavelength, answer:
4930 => 9.381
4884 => 12.12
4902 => 11.34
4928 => 13.57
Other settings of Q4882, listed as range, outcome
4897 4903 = 10.7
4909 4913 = 10.5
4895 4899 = 9.6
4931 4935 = 9.33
